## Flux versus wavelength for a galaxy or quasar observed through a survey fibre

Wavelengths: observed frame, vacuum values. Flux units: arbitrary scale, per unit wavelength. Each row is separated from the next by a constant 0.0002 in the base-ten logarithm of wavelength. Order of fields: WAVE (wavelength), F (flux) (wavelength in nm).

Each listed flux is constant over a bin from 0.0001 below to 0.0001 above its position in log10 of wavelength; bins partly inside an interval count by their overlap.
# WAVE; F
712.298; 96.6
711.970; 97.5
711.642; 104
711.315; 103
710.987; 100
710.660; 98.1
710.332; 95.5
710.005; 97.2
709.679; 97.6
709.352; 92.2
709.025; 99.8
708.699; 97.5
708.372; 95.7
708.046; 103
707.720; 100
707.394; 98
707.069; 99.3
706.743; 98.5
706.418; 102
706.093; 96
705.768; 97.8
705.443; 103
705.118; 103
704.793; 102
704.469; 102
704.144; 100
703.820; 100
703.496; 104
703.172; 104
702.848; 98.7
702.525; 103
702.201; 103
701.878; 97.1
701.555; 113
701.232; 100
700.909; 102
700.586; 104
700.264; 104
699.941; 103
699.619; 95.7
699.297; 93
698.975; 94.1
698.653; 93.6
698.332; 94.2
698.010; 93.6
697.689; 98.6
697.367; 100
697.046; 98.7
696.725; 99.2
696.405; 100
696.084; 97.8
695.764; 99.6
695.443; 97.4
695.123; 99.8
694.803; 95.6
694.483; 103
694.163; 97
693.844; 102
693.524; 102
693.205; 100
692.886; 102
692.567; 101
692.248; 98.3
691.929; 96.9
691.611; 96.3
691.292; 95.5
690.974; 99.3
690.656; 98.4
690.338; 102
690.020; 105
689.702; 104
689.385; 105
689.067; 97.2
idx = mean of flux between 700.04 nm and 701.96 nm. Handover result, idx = 104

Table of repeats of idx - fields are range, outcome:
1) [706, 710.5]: 98.1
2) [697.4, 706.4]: 100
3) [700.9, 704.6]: 102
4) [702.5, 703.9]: 102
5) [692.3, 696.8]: 99.7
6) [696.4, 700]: 96.7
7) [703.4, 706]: 101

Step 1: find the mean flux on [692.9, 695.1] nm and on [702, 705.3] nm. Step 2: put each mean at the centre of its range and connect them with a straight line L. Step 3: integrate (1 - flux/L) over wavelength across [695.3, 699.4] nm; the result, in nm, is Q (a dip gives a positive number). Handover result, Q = 0.15 nm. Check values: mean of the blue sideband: 100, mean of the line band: 97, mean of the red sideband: 102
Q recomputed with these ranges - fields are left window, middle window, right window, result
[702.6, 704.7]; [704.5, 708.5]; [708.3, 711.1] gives -0.02 nm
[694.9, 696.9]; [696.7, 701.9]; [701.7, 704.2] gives 0.05 nm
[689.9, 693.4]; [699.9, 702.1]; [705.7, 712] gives -0.09 nm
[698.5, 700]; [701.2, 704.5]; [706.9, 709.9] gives -0.20 nm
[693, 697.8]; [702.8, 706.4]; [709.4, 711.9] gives -0.07 nm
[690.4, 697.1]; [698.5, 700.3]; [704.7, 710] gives 0.04 nm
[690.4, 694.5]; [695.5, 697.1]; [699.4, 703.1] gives 0.02 nm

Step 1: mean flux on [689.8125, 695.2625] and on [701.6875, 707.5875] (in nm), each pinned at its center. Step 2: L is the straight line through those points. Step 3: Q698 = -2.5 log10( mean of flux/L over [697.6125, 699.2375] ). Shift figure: 0.06 mag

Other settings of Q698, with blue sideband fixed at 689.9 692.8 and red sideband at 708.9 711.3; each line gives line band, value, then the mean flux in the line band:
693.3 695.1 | -0.011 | 99.9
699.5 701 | -0.038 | 102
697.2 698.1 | 0.010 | 97.7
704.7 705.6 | -0.051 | 103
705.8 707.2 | -0.011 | 98.9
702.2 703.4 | -0.043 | 102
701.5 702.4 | -0.054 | 103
